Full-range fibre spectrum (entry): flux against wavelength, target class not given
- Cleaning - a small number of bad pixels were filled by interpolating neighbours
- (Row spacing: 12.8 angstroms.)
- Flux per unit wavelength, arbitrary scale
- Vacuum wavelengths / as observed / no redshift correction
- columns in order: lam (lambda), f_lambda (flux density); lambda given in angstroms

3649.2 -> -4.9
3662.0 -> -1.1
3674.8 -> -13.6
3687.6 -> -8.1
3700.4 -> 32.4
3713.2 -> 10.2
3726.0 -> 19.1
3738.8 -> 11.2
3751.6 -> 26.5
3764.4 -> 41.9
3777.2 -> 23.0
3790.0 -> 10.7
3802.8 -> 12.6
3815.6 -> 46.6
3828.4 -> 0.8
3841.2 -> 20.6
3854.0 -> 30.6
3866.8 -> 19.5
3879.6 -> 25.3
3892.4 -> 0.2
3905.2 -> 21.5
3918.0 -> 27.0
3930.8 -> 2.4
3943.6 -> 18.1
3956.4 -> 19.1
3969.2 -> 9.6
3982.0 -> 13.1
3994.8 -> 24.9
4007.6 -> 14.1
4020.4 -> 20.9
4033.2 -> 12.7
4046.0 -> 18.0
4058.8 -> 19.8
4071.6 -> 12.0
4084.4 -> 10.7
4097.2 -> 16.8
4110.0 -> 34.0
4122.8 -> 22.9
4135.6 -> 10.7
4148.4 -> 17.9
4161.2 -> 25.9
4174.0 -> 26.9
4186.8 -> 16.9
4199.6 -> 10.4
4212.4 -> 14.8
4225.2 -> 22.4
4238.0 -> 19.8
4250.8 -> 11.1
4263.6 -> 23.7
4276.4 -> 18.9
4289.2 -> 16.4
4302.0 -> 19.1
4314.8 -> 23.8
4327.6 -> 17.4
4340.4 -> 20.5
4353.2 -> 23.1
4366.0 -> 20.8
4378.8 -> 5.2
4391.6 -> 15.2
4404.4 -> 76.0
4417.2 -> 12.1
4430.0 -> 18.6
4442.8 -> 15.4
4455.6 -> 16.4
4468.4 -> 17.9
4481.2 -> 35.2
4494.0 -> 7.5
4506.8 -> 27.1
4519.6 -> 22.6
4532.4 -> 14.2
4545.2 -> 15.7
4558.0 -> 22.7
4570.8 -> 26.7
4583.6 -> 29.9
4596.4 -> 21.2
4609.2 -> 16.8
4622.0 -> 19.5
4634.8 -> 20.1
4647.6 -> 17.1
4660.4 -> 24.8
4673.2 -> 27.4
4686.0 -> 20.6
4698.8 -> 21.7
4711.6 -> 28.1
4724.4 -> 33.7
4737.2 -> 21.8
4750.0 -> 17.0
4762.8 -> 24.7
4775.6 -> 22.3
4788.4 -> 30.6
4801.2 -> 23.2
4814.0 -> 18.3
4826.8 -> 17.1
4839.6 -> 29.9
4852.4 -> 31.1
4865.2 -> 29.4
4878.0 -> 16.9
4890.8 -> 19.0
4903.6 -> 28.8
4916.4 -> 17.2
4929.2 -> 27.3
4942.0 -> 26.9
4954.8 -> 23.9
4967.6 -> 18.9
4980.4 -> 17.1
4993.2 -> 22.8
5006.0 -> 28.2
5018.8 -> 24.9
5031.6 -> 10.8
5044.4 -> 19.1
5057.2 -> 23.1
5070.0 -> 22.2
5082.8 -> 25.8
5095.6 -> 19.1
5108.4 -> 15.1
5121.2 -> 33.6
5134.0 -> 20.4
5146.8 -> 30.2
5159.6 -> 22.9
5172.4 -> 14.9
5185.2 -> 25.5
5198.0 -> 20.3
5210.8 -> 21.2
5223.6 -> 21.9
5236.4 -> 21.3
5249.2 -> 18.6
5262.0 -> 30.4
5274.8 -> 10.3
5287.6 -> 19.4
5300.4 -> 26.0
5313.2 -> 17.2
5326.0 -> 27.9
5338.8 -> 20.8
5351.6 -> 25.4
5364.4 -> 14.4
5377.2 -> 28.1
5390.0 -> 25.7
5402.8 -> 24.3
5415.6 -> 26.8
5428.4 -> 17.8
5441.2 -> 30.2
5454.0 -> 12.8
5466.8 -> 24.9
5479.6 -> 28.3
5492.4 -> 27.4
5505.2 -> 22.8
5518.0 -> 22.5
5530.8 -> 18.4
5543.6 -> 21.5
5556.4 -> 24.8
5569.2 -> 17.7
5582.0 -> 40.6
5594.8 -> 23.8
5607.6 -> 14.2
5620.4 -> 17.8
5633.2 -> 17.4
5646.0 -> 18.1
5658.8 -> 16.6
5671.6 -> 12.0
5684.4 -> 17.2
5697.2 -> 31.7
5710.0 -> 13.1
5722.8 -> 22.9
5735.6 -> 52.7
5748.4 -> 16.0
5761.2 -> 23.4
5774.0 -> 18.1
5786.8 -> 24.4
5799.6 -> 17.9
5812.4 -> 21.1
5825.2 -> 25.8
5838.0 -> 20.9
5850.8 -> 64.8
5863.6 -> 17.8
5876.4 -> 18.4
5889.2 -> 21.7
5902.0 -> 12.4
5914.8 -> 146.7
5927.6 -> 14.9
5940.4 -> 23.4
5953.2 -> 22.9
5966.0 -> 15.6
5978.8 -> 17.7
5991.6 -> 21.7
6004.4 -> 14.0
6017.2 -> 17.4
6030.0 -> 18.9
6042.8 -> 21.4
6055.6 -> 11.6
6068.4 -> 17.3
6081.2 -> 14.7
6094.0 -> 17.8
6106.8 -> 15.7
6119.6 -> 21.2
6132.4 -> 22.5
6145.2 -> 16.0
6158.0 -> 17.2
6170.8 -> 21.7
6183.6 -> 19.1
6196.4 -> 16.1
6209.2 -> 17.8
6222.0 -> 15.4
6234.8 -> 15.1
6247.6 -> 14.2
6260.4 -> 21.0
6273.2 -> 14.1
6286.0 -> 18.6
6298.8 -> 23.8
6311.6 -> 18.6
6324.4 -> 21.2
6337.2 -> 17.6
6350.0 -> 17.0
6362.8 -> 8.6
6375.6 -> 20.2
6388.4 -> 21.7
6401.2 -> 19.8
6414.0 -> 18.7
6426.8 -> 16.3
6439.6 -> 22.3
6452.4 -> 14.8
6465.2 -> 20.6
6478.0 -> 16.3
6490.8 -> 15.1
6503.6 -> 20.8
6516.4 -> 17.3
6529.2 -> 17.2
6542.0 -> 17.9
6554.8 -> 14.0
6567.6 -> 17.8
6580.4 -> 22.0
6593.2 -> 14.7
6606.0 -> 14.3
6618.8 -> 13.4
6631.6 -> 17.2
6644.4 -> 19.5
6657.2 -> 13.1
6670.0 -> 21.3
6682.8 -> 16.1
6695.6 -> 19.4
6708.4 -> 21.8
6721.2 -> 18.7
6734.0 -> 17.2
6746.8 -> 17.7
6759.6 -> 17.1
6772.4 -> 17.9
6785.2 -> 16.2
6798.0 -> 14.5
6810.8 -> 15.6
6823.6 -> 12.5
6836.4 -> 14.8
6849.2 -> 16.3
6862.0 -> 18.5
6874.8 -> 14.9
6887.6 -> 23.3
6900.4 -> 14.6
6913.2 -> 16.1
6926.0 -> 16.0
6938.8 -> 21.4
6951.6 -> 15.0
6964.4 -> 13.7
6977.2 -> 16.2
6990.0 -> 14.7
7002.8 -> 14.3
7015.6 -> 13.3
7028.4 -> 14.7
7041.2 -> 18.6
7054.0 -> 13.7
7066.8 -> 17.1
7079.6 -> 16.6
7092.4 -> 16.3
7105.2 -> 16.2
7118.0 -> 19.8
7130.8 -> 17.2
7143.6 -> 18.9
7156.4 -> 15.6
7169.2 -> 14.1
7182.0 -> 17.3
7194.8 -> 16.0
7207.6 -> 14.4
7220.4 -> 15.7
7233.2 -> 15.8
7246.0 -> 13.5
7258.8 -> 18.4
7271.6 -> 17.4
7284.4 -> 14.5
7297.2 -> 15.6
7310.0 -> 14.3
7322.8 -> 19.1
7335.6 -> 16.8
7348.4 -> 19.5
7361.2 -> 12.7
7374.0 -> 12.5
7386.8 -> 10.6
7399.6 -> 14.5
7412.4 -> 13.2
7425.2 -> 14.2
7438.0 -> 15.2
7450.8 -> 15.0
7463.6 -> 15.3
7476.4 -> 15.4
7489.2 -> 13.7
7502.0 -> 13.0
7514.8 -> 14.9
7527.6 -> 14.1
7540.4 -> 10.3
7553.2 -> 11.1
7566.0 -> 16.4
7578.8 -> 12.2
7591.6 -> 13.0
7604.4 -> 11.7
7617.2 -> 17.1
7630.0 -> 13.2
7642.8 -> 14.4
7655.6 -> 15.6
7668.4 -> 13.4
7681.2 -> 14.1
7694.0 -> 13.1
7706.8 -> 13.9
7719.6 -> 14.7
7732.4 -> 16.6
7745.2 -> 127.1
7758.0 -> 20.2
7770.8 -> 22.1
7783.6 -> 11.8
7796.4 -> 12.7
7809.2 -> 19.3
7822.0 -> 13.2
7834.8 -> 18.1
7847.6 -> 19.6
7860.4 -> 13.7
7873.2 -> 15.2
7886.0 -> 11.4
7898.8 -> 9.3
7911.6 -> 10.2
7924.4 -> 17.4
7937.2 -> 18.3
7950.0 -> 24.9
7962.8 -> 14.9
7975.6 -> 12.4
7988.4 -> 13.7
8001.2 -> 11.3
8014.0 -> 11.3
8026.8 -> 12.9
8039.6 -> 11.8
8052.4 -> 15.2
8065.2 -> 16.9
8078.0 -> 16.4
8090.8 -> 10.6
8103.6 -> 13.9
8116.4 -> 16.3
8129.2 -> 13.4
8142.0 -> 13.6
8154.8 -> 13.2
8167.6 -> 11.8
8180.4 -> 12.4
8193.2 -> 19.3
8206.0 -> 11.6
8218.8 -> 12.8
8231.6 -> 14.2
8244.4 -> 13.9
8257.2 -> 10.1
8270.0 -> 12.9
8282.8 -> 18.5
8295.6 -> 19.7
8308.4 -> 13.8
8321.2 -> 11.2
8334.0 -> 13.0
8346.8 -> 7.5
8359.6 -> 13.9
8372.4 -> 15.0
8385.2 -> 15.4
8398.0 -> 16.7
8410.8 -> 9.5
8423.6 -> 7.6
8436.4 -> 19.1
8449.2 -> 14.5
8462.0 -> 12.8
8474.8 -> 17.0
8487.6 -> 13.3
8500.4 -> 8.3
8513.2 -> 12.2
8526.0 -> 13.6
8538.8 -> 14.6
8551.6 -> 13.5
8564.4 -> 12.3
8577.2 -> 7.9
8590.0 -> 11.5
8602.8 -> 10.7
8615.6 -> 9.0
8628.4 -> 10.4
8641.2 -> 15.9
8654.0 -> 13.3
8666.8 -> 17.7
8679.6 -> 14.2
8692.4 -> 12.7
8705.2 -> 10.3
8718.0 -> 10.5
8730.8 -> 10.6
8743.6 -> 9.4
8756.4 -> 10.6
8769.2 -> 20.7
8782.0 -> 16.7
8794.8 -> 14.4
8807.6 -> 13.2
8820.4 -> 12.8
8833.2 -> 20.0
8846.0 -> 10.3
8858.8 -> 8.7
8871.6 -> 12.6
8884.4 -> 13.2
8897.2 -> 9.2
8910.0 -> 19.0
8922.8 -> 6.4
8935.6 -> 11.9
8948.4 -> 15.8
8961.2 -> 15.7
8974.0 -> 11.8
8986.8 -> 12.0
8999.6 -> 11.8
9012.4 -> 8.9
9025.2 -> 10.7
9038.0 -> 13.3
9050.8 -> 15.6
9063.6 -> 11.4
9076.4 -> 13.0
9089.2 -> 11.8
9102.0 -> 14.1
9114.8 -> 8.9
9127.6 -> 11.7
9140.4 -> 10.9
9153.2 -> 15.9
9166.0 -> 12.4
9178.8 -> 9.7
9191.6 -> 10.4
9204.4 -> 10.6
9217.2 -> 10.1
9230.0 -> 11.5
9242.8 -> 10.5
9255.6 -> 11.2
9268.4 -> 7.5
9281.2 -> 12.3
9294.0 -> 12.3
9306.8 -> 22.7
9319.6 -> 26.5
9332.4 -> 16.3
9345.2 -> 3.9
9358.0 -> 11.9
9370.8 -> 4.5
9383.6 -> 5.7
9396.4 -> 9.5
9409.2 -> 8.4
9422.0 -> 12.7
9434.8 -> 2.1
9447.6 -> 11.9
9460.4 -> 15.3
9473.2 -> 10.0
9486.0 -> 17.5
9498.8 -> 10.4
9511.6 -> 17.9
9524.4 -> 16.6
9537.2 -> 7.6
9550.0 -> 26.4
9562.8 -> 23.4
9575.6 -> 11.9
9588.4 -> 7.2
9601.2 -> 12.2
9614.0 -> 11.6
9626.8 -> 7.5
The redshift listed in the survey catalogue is 0.18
